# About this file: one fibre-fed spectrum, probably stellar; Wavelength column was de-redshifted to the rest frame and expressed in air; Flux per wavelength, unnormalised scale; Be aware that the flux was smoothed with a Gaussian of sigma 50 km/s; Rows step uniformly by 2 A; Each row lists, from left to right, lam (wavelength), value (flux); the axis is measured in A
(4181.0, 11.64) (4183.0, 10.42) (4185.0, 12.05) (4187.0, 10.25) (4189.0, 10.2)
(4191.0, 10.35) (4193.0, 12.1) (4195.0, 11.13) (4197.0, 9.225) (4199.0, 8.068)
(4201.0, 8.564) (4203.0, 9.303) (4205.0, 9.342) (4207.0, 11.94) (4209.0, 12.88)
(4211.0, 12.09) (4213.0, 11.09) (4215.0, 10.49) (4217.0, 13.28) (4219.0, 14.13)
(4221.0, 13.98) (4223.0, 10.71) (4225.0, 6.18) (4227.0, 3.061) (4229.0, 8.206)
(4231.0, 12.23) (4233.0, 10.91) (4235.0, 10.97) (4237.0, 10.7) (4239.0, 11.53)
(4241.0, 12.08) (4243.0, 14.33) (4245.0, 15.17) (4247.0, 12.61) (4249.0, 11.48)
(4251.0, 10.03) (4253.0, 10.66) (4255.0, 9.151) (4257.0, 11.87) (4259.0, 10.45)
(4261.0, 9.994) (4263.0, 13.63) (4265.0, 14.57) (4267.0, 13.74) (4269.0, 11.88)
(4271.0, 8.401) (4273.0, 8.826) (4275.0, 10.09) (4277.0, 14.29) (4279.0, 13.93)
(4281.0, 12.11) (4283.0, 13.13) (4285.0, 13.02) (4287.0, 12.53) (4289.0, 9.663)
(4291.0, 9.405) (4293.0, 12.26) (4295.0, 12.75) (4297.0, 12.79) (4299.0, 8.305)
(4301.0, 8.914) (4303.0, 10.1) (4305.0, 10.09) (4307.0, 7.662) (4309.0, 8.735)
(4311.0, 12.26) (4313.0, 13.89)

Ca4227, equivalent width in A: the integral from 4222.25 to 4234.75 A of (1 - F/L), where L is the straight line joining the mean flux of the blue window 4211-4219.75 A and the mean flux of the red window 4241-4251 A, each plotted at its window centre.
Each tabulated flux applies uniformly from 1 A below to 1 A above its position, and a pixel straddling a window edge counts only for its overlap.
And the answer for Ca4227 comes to 3.9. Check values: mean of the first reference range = 12.2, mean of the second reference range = 12.9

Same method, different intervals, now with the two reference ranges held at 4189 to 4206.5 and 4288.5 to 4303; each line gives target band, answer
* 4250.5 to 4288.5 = -4.78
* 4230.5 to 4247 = -3.42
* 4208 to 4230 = -1.23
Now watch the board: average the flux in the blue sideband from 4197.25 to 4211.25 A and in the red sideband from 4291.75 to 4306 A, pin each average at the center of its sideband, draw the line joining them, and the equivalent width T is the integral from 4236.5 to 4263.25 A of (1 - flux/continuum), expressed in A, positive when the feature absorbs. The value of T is -3.2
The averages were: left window 10.2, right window 10.7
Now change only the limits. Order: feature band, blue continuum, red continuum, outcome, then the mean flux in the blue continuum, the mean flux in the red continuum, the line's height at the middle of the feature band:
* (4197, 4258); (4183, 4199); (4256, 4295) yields 1.28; 10.6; 11.8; 11.1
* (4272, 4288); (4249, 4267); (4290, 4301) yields -1.61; 11.4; 10.9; 11.1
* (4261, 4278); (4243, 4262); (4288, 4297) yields -0.71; 11.4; 11.2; 11.3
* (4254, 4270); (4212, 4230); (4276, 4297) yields -0.54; 10.1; 12.3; 11.5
